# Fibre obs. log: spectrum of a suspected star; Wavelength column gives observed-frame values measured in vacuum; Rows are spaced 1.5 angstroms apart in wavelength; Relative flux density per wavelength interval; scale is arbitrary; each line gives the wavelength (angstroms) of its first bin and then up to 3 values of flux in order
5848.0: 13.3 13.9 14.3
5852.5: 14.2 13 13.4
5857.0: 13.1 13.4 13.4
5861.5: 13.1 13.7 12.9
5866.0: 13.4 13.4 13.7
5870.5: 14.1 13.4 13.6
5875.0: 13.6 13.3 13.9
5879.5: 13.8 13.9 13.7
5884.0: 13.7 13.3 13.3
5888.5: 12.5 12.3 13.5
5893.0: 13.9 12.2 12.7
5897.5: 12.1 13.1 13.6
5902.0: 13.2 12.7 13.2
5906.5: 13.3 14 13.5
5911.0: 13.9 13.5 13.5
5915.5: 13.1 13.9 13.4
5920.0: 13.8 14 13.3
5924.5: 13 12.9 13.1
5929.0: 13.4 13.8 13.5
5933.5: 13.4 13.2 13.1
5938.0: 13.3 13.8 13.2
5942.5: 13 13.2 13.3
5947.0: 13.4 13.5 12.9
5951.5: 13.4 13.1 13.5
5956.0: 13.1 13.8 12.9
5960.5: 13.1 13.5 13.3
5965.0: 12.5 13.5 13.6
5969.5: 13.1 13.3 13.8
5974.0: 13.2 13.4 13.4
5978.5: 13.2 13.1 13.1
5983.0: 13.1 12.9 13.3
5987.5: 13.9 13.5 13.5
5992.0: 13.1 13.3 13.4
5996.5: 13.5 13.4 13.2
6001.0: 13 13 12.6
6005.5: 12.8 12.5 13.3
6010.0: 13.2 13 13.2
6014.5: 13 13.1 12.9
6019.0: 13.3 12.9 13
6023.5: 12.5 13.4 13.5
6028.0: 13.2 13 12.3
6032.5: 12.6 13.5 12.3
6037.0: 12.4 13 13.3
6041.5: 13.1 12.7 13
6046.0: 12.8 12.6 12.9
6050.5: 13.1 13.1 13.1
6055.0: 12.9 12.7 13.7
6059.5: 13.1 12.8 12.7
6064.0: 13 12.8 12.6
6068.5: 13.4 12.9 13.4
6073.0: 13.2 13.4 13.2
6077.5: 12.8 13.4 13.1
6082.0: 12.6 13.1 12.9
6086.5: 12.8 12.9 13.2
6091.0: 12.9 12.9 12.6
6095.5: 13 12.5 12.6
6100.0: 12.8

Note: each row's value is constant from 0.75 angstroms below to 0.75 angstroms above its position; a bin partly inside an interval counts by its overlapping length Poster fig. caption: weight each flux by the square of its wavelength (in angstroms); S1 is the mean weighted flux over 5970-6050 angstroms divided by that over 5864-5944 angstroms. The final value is 1.02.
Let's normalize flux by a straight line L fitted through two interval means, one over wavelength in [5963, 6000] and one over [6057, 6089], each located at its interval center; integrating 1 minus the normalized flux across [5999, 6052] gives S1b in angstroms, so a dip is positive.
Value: 0.9 angstroms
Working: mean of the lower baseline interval 13.3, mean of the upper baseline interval 13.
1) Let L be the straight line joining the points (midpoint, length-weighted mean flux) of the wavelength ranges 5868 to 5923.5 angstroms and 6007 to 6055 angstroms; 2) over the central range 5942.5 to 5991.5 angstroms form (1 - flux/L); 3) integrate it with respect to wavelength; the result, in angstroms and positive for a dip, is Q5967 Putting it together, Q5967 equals -0.4 angstroms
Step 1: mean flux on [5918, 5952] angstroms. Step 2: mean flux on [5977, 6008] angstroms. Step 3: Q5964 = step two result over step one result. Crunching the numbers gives 1.0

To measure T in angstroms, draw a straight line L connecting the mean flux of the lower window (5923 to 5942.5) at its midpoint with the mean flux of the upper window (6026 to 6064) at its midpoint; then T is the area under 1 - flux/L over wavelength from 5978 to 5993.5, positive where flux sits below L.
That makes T -0.2 angstroms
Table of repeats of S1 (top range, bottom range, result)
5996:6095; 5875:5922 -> 1.02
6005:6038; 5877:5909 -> 1.02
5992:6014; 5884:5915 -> 1.03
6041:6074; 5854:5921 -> 1.03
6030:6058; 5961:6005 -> 0.99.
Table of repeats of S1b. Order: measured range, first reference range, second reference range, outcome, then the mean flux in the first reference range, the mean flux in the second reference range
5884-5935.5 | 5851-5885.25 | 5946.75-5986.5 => 0.6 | 13.5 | 13.3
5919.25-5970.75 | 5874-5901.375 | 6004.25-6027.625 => -0.6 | 13.2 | 13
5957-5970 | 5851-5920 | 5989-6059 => -0.1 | 13.4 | 13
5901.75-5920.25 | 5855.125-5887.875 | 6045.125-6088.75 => -0.1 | 13.5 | 13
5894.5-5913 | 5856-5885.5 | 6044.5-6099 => 0.3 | 13.5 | 13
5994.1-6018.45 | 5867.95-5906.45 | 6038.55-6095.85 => 0.0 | 13.3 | 13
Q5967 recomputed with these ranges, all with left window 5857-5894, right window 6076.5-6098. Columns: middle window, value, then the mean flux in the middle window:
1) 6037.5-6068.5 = 0.1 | 13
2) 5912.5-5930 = -0.1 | 13.4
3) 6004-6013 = 0.1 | 13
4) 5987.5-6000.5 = -0.2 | 13.4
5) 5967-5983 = -0.2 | 13.3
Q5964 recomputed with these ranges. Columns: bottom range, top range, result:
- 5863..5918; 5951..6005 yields 0.99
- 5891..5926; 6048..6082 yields 0.98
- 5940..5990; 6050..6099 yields 0.98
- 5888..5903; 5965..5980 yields 1.03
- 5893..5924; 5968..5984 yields 1.00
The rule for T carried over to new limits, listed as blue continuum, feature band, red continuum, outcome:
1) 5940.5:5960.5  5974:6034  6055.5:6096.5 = 0.1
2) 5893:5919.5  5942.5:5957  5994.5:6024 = -0.1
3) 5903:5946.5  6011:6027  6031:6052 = -0.1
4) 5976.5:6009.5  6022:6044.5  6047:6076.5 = 0.3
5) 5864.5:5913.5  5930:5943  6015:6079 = -0.1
